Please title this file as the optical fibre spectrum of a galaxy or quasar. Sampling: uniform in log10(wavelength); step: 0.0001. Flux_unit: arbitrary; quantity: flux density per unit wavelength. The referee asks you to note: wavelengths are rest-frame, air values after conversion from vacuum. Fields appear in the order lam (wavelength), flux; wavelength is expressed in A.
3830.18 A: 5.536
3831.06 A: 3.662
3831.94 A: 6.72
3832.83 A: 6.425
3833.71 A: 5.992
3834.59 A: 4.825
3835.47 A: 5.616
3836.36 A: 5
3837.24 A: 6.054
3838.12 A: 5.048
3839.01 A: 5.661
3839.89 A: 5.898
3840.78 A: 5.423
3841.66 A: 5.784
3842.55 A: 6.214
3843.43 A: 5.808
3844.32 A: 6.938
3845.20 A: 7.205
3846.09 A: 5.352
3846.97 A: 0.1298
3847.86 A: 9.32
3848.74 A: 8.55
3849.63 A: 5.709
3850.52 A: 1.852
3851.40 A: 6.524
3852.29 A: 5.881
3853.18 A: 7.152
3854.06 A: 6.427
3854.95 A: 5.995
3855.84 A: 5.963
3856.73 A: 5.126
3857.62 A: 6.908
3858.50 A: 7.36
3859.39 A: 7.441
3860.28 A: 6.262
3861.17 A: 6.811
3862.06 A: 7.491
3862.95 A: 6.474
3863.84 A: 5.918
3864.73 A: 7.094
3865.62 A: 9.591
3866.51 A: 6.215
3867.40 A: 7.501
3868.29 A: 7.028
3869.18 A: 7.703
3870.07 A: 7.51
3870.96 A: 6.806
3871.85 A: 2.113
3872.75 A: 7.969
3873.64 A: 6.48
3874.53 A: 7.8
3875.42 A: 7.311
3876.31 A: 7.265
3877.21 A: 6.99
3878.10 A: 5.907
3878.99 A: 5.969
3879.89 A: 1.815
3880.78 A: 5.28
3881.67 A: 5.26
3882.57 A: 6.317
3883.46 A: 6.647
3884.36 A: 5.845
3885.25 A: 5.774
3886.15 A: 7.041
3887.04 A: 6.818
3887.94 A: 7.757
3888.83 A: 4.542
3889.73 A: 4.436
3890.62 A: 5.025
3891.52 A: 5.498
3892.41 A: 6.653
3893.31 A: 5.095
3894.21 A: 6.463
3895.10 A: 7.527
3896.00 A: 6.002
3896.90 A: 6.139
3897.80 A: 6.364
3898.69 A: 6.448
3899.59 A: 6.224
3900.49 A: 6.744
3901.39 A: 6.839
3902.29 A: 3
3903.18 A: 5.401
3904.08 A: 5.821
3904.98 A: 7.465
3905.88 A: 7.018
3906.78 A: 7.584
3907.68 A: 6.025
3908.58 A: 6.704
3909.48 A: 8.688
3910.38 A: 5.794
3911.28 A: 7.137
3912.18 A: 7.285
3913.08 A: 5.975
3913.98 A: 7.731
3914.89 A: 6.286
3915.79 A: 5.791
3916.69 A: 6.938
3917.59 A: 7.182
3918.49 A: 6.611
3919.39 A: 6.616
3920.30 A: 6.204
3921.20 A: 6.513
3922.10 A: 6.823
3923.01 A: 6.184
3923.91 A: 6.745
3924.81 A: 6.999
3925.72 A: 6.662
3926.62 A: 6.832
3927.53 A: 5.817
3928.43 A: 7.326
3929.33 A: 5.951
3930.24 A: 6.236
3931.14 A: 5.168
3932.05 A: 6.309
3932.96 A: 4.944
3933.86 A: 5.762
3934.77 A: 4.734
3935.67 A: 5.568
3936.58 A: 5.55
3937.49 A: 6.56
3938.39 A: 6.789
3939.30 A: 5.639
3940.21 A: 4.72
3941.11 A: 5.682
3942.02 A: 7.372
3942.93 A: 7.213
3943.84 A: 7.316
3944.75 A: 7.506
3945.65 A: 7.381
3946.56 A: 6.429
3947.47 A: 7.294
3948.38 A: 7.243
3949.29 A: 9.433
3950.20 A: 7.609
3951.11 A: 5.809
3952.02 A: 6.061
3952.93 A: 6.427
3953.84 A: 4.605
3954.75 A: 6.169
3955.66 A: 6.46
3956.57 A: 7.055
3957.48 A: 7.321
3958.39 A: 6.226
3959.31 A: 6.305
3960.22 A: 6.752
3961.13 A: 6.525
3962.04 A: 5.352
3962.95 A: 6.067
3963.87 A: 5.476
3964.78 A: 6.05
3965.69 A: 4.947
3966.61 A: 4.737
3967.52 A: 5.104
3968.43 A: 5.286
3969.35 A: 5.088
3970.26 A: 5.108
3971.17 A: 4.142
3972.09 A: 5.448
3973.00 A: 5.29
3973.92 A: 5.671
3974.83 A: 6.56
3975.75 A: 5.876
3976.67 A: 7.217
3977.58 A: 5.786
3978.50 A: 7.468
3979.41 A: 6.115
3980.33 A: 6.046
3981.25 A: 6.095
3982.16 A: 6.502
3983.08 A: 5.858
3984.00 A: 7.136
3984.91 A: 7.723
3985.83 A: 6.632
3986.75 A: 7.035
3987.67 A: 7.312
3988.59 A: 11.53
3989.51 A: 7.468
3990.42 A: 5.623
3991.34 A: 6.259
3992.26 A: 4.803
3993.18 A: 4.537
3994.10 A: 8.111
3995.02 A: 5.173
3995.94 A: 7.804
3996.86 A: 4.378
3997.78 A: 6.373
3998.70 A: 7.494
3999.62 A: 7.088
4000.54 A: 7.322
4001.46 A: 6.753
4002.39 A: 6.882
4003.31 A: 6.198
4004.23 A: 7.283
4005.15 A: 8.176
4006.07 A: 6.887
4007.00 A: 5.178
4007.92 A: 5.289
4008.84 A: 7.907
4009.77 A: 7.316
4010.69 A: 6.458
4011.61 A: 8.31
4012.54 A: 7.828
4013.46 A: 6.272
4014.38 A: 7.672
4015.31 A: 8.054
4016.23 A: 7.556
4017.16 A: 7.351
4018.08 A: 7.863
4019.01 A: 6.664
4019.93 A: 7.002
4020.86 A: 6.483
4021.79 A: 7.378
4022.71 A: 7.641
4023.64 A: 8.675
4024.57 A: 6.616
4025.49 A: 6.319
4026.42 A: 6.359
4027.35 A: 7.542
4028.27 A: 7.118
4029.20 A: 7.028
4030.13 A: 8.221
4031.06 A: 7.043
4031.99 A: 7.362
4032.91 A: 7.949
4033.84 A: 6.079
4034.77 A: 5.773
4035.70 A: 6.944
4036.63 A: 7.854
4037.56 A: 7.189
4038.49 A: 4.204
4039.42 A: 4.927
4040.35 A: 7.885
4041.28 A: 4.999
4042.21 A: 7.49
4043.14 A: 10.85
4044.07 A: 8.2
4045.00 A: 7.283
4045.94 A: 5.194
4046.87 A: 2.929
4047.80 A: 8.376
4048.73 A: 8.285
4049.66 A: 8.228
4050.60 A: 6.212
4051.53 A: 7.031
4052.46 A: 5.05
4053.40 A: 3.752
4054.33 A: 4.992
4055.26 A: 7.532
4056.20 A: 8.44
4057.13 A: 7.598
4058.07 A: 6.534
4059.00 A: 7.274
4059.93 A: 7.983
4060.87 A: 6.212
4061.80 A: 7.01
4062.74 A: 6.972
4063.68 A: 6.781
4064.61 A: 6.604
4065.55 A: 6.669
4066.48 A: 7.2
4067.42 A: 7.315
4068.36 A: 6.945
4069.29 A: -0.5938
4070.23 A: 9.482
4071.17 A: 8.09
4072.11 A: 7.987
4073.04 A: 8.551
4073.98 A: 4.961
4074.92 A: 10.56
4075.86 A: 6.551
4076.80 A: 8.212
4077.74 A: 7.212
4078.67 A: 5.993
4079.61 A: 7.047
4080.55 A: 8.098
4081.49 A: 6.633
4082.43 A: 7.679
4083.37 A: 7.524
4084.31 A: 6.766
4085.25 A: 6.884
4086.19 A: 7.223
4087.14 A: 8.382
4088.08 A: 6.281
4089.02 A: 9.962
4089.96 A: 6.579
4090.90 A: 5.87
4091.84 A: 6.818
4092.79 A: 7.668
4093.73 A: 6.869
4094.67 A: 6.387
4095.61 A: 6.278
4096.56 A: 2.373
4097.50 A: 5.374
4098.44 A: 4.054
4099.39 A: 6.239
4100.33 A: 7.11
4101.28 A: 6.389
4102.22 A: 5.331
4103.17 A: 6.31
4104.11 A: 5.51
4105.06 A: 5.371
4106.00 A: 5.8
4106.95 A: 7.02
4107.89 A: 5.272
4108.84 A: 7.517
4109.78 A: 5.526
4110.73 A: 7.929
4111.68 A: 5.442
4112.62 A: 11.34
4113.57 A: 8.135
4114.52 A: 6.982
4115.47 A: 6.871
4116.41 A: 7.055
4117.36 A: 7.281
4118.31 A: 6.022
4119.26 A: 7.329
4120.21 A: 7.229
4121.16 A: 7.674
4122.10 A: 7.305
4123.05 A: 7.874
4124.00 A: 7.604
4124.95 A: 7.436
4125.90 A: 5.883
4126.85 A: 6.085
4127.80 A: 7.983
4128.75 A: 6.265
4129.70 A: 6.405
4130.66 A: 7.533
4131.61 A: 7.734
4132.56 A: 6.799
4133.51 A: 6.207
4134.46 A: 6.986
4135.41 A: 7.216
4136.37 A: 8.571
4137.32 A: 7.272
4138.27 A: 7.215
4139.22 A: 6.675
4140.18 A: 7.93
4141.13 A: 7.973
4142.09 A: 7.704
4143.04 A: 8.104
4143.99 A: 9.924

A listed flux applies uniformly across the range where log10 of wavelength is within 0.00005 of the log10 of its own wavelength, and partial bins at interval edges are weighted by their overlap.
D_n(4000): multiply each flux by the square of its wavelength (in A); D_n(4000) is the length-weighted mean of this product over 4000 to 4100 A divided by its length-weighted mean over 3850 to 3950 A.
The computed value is 1.2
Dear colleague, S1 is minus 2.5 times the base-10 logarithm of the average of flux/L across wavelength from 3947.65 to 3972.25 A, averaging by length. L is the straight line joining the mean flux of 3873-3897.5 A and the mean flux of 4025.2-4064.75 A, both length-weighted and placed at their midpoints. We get 0.07 mag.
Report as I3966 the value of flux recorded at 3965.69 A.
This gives 4.947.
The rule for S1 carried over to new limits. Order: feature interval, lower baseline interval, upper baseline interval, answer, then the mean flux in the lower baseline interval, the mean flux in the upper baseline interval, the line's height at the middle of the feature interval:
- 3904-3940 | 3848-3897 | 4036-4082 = 0.01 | 6.33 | 6.87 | 6.47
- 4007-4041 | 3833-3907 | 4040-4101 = -0.05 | 6.17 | 6.84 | 6.68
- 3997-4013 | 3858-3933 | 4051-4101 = -0.05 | 6.43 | 6.77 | 6.64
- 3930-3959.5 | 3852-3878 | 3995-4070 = 0.07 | 6.77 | 6.84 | 6.8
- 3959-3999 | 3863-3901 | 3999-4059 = 0.09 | 6.31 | 6.95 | 6.73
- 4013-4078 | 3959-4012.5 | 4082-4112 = -0.09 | 6.38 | 6.43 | 6.41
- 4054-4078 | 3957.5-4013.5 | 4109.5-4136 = -0.03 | 6.4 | 7.16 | 6.85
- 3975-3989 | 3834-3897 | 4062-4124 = -0.07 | 6.16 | 6.84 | 6.51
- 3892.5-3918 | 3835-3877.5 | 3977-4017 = 0.00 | 6.34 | 6.84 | 6.52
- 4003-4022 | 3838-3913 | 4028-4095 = -0.05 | 6.27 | 6.96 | 6.78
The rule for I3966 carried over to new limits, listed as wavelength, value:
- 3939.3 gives 5.639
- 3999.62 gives 7.088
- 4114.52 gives 6.982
